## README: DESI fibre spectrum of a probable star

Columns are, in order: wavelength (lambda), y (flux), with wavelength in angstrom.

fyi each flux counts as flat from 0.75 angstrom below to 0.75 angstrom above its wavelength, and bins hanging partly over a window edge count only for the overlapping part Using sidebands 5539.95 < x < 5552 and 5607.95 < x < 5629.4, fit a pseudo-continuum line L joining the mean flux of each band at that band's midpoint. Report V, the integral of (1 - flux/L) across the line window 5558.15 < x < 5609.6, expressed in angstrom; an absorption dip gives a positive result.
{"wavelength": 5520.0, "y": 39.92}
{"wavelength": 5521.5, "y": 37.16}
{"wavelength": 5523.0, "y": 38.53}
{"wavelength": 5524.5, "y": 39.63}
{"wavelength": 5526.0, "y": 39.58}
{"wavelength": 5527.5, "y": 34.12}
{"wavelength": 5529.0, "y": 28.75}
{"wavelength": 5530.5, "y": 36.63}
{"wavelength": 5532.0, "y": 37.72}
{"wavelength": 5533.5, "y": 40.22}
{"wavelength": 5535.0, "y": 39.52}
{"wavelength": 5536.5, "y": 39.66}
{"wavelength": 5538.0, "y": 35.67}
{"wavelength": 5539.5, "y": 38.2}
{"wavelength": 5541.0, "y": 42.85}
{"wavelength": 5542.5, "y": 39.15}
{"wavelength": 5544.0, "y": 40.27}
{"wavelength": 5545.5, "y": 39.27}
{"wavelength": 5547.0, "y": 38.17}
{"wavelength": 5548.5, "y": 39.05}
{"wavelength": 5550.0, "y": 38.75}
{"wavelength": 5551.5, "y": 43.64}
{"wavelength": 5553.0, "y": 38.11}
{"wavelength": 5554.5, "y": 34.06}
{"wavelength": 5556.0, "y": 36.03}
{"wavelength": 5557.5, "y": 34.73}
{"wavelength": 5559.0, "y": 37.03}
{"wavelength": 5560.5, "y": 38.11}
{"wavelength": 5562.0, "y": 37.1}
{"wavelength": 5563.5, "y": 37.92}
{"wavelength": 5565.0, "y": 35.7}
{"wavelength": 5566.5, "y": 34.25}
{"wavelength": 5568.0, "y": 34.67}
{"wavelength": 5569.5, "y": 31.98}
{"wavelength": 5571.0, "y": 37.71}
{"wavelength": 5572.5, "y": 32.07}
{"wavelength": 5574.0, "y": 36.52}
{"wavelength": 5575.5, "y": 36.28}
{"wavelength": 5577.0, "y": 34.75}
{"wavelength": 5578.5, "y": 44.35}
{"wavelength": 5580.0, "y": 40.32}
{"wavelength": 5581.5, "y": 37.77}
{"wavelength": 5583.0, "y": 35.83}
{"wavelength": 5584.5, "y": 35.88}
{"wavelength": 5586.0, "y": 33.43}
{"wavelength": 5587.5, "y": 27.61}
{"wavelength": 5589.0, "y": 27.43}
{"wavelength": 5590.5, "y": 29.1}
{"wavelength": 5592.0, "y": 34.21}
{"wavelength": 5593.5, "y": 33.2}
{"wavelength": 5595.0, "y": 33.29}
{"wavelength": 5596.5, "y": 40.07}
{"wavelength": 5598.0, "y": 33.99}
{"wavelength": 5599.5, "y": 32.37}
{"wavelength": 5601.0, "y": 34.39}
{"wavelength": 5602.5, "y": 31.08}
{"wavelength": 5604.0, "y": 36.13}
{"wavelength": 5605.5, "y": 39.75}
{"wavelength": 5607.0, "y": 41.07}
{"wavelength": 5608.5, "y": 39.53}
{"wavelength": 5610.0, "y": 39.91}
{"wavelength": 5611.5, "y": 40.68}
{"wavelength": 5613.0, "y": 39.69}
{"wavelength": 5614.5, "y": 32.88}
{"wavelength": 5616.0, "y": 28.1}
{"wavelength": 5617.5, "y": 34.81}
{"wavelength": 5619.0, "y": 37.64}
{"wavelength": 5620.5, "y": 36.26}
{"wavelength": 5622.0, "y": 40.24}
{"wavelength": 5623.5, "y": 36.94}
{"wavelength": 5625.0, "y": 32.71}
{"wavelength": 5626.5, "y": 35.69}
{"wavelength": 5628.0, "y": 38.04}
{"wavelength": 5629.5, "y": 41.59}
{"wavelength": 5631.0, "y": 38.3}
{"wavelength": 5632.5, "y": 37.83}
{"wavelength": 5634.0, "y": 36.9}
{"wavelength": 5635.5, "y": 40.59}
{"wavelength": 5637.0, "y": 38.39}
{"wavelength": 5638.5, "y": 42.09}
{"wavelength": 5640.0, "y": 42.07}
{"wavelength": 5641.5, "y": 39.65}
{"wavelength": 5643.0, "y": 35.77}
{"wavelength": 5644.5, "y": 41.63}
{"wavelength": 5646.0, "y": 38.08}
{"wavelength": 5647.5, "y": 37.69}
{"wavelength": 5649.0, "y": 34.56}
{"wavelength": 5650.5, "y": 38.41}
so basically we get 3.83 angstrom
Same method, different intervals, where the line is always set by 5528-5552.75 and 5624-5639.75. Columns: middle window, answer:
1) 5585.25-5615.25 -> 2.7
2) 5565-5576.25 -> 1.1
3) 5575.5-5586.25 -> 0.2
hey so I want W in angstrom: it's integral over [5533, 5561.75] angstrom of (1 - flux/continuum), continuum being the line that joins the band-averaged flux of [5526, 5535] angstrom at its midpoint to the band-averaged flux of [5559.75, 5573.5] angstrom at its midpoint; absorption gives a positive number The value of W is -2.1 angstrom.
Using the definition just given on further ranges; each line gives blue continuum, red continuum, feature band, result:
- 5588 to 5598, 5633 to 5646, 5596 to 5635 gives -0.8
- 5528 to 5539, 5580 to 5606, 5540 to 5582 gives -2.4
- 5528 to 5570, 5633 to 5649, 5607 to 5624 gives 0.6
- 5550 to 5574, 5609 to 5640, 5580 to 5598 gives 1.5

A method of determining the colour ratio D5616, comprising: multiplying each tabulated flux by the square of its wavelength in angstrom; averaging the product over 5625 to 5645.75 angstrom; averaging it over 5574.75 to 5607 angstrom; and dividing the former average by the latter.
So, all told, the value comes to 1.13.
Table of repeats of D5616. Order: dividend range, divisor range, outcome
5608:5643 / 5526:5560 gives 1.03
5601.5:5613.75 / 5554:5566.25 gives 1.08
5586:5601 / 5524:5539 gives 0.90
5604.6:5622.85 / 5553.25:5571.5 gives 1.07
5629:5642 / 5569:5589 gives 1.14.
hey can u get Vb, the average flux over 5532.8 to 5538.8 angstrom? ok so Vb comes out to 38.8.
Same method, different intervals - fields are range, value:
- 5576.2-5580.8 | 39.7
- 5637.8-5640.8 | 42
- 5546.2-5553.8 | 39.5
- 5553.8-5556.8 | 35.1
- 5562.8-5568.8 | 35.6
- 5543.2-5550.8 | 39.1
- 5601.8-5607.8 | 37.1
